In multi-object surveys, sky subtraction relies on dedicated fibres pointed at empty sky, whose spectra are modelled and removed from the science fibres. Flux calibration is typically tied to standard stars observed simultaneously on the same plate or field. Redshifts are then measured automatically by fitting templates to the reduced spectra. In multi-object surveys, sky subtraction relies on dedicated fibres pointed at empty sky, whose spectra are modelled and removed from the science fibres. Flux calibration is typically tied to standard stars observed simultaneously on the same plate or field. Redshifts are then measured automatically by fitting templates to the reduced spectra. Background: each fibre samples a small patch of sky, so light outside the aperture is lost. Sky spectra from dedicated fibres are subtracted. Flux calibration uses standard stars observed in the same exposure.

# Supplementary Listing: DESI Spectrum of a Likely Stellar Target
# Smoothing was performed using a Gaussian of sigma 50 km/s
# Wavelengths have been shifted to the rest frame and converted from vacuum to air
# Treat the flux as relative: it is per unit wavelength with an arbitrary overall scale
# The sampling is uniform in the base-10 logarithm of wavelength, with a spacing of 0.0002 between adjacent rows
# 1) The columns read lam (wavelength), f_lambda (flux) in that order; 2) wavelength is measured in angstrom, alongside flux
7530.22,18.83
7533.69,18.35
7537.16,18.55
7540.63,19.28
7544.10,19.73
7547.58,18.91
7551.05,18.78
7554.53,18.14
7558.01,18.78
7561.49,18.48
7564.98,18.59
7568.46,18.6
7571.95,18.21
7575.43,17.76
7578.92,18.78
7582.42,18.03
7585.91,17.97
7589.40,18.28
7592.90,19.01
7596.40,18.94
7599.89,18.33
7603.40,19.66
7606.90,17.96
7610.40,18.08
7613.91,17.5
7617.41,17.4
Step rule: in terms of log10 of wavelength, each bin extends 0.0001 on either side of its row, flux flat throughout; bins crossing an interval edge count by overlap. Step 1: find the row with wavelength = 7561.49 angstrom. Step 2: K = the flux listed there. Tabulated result 18.48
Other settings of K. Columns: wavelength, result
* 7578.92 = 18.78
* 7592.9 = 19.01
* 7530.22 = 18.83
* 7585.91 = 17.97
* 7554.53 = 18.14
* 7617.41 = 17.4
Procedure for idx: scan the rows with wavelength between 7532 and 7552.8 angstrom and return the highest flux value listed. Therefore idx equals 19.73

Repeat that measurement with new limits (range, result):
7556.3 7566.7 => 18.78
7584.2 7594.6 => 19.01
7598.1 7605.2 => 19.66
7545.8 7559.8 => 18.91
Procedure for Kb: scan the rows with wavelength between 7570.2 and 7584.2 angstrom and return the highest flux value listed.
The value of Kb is 18.78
